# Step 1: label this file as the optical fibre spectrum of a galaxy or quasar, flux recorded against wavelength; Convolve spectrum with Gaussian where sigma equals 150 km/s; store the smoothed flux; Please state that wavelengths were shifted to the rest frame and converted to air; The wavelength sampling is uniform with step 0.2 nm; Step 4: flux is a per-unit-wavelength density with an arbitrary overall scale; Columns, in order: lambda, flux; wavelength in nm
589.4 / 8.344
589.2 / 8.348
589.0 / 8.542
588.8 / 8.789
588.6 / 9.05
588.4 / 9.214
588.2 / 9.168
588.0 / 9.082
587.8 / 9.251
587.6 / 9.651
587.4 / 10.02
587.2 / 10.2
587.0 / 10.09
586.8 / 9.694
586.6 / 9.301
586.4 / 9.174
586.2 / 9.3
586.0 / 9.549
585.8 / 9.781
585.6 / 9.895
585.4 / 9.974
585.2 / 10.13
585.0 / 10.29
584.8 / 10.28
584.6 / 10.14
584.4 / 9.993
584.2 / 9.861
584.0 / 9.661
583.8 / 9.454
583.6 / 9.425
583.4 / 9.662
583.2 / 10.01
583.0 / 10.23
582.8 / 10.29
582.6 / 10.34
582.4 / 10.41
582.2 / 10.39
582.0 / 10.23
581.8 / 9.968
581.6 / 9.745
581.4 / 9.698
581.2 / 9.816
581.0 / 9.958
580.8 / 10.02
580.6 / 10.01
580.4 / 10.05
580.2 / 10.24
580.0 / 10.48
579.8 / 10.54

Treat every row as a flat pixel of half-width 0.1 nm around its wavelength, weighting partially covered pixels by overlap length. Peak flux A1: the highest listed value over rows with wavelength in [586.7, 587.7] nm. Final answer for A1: 10.2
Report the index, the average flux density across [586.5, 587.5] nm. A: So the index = 9.86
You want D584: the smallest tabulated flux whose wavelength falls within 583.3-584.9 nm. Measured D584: 9.425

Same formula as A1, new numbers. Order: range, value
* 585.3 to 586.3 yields 9.974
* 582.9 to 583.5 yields 10.23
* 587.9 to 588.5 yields 9.214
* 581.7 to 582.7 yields 10.41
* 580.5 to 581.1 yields 10.02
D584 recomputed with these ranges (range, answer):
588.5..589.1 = 8.542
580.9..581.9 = 9.698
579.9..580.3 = 10.24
